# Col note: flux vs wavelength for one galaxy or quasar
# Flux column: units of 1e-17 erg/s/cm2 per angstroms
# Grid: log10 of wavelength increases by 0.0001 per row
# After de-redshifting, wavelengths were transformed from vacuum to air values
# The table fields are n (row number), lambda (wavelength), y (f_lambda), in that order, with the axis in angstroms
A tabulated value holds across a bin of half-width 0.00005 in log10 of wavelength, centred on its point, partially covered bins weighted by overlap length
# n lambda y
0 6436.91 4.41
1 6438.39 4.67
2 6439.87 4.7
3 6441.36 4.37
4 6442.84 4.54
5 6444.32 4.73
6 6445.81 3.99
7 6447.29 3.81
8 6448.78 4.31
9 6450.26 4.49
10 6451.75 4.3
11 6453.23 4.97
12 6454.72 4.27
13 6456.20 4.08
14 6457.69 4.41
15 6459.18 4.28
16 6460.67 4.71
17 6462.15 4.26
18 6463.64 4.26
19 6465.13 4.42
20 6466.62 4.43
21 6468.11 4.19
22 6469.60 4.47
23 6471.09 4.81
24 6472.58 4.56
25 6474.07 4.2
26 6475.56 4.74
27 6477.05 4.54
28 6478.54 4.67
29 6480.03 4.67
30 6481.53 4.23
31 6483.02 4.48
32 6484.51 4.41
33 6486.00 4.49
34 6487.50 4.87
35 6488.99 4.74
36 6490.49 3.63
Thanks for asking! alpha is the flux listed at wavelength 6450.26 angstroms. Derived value 4.49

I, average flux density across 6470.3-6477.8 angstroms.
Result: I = 4.57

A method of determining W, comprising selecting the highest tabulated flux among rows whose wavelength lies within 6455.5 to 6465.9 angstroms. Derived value 4.71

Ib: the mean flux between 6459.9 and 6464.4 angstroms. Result 4.41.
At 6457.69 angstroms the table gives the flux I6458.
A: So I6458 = 4.41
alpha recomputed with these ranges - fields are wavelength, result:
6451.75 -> 4.3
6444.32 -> 4.73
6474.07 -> 4.2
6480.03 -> 4.67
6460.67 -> 4.71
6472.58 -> 4.56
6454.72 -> 4.27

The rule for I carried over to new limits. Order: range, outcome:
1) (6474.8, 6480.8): 4.65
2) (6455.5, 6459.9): 4.25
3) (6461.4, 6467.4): 4.34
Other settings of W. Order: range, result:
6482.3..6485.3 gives 4.48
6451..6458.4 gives 4.97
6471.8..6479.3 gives 4.74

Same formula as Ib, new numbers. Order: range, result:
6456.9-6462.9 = 4.41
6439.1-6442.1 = 4.53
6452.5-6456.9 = 4.44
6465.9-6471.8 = 4.47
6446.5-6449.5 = 4.06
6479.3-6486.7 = 4.46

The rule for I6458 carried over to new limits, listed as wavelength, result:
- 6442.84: 4.54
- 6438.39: 4.67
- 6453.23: 4.97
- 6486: 4.49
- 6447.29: 3.81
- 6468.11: 4.19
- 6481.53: 4.23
